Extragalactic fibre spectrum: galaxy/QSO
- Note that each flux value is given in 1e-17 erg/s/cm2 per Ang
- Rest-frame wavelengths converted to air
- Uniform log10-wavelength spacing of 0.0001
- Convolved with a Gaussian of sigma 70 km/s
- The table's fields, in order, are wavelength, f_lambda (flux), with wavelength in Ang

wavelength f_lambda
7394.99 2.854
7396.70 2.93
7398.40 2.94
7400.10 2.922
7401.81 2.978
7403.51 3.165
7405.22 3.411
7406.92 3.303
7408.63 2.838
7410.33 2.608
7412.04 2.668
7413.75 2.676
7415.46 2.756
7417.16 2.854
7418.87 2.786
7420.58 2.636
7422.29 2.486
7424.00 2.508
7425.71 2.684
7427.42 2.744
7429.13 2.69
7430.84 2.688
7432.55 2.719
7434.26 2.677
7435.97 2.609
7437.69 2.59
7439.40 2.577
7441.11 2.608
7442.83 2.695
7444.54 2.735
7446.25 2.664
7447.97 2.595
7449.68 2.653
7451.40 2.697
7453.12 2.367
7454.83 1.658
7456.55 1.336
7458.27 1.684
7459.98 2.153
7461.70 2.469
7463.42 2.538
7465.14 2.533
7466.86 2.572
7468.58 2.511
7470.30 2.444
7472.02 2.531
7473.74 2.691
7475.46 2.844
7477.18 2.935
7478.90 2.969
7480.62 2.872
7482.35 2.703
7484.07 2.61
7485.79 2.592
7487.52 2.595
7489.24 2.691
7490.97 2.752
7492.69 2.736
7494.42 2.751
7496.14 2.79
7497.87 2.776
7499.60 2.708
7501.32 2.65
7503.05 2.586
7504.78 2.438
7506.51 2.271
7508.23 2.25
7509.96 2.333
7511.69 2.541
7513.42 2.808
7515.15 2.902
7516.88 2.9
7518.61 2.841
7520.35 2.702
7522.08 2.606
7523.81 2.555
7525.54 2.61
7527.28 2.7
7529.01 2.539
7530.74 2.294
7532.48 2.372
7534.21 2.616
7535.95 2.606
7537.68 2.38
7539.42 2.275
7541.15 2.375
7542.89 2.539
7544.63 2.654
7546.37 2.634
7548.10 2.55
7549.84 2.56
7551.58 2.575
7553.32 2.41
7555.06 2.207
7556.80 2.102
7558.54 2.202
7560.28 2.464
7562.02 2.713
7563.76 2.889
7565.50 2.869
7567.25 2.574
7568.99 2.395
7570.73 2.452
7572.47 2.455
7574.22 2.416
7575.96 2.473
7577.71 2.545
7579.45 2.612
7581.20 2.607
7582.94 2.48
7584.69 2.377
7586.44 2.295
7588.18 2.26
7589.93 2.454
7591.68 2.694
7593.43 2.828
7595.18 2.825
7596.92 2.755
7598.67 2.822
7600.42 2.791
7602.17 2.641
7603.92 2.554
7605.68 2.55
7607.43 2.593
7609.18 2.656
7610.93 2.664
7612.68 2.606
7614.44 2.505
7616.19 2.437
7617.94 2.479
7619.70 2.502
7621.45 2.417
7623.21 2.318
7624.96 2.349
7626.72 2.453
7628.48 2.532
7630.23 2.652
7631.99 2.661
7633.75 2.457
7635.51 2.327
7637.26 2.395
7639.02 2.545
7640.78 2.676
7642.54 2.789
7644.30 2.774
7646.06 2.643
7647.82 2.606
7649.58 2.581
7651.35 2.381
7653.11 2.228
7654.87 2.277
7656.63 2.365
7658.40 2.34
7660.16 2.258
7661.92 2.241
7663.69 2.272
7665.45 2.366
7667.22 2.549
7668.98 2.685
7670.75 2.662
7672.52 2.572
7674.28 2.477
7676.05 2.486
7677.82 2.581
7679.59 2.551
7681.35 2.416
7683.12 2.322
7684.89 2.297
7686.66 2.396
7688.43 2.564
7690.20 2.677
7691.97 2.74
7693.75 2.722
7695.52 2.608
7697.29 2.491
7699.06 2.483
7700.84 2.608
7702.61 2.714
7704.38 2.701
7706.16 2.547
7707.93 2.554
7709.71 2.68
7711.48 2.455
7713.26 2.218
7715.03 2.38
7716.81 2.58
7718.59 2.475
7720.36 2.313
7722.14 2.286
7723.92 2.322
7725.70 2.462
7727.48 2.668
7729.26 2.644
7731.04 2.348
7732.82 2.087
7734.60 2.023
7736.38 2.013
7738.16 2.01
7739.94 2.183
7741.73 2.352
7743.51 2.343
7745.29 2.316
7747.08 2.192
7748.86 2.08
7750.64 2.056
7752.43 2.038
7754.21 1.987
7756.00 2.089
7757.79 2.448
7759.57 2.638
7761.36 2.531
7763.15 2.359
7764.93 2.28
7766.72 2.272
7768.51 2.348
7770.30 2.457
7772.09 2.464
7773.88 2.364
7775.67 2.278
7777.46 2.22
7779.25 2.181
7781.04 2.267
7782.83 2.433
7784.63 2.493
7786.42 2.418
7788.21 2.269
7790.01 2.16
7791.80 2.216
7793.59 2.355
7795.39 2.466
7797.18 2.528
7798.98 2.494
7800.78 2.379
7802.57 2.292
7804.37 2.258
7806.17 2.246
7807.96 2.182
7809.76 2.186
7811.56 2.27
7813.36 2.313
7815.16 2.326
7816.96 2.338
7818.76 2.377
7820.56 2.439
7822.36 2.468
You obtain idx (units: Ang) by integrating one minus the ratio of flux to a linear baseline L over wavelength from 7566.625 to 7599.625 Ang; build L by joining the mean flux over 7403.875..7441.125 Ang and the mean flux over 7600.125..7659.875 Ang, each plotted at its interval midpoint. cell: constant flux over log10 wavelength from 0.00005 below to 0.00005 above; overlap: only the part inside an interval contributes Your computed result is 0.3 Ang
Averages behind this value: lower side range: 2.74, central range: 2.54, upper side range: 2.52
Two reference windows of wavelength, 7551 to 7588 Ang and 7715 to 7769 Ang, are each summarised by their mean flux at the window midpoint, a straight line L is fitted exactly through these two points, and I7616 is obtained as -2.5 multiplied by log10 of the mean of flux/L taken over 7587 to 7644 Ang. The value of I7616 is -0.061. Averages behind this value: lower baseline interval 2.48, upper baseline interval 2.29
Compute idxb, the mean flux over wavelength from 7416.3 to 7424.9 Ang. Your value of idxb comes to 2.65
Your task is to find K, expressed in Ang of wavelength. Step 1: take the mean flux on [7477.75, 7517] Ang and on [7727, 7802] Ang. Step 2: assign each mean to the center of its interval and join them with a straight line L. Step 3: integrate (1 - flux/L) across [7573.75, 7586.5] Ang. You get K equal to 0.3 Ang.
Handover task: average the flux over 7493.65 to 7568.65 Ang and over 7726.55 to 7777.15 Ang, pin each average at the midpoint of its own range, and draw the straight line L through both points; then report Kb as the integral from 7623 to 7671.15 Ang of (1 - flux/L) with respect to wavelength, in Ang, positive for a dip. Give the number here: -1.30 Ang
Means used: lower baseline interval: 2.56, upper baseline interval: 2.28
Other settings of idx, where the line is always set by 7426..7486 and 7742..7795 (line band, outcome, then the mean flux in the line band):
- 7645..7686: -1.11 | 2.44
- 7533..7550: -0.27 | 2.51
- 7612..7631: -0.49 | 2.47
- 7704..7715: -0.76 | 2.51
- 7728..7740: 0.63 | 2.2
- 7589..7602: -1.59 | 2.73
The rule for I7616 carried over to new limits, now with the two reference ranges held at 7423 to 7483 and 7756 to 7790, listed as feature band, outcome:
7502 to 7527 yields -0.039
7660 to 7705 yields -0.048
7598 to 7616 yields -0.074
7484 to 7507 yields -0.054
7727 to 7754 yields 0.079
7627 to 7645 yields -0.060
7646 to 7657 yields 0.000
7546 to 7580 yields -0.011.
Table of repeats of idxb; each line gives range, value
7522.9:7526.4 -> 2.59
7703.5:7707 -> 2.62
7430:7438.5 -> 2.66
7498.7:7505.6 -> 2.6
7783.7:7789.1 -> 2.39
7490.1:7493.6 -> 2.74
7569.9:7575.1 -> 2.44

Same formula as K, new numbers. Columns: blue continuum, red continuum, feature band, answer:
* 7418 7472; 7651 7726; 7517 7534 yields -0.7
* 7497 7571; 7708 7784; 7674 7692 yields -0.8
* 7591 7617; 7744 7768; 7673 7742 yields -1.8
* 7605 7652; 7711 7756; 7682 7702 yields -1.4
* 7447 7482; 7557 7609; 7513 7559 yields -0.3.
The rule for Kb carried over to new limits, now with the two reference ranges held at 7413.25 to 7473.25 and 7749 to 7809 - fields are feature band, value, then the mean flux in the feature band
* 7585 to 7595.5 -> -0.5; 2.53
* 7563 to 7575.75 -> -0.7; 2.57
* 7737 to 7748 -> 0.5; 2.23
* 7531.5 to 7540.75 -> 0.1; 2.44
